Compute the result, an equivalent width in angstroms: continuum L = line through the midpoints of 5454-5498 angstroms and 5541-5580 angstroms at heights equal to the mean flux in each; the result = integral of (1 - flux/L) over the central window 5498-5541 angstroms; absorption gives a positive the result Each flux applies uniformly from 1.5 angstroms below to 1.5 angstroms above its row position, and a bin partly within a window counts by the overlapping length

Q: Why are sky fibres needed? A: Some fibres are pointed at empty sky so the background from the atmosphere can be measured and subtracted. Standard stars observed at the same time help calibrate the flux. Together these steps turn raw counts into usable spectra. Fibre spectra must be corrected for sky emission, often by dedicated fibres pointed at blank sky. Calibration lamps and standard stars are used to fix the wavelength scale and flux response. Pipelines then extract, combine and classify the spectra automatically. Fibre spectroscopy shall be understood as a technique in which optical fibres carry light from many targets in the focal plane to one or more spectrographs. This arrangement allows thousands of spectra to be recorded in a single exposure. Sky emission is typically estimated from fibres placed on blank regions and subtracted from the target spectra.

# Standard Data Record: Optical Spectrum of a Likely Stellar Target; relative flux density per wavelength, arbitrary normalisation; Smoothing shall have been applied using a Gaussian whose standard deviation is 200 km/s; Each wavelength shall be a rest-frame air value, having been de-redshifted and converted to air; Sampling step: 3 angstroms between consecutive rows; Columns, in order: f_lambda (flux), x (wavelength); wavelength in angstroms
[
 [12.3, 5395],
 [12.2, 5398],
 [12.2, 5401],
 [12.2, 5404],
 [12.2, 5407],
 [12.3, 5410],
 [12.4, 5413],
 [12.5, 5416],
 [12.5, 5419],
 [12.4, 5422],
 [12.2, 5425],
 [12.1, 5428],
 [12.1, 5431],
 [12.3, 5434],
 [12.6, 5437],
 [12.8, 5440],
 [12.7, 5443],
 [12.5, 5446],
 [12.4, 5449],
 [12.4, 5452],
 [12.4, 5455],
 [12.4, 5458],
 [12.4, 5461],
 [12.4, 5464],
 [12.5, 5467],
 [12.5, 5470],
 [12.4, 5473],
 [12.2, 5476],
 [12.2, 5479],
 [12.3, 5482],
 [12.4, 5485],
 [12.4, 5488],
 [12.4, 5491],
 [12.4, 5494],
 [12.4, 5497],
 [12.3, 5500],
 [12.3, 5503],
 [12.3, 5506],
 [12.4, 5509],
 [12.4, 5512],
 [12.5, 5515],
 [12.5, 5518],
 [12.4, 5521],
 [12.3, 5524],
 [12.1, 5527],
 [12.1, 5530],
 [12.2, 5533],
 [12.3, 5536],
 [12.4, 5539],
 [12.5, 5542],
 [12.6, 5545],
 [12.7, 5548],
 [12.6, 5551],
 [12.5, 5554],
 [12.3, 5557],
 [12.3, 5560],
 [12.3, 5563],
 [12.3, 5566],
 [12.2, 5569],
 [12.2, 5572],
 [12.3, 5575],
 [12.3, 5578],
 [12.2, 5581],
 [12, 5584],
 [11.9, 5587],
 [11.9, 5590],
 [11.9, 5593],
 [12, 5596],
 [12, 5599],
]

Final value 0.2 angstroms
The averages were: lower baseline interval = 12.4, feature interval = 12.3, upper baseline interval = 12.4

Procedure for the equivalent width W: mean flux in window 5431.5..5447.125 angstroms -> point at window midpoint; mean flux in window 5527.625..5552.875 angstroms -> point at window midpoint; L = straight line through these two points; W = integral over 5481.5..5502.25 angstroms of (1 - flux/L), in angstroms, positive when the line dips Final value 0.2 angstroms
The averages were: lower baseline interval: 12.6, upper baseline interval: 12.4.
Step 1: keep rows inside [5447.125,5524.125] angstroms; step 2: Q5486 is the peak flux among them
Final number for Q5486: 12.5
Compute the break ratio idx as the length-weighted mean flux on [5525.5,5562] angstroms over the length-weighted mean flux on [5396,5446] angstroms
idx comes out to 1.00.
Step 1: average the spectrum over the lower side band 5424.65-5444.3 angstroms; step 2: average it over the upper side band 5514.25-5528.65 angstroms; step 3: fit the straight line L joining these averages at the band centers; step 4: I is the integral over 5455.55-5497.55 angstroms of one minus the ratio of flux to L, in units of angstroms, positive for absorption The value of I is 0.0 angstroms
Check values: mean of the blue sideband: 12.4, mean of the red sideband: 12.4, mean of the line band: 12.4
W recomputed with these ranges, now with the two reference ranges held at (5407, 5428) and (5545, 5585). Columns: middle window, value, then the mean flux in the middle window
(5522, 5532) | 0.1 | 12.2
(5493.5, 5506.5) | 0.0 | 12.3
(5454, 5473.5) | -0.1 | 12.4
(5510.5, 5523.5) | -0.1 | 12.4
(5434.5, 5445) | -0.3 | 12.7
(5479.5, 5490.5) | 0.0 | 12.4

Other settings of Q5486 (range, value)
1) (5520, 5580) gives 12.7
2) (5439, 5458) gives 12.8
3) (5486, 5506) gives 12.4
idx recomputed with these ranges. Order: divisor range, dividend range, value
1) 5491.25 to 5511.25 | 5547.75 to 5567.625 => 1.00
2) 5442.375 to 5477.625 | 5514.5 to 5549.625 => 1.00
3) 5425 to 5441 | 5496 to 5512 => 1.00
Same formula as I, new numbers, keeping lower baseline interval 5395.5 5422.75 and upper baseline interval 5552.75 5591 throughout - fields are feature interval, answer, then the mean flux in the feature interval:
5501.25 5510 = -0.05 angstroms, 12.3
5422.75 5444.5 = -0.17 angstroms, 12.4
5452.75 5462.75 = -0.09 angstroms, 12.4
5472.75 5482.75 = 0.01 angstroms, 12.3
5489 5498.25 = -0.10 angstroms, 12.4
